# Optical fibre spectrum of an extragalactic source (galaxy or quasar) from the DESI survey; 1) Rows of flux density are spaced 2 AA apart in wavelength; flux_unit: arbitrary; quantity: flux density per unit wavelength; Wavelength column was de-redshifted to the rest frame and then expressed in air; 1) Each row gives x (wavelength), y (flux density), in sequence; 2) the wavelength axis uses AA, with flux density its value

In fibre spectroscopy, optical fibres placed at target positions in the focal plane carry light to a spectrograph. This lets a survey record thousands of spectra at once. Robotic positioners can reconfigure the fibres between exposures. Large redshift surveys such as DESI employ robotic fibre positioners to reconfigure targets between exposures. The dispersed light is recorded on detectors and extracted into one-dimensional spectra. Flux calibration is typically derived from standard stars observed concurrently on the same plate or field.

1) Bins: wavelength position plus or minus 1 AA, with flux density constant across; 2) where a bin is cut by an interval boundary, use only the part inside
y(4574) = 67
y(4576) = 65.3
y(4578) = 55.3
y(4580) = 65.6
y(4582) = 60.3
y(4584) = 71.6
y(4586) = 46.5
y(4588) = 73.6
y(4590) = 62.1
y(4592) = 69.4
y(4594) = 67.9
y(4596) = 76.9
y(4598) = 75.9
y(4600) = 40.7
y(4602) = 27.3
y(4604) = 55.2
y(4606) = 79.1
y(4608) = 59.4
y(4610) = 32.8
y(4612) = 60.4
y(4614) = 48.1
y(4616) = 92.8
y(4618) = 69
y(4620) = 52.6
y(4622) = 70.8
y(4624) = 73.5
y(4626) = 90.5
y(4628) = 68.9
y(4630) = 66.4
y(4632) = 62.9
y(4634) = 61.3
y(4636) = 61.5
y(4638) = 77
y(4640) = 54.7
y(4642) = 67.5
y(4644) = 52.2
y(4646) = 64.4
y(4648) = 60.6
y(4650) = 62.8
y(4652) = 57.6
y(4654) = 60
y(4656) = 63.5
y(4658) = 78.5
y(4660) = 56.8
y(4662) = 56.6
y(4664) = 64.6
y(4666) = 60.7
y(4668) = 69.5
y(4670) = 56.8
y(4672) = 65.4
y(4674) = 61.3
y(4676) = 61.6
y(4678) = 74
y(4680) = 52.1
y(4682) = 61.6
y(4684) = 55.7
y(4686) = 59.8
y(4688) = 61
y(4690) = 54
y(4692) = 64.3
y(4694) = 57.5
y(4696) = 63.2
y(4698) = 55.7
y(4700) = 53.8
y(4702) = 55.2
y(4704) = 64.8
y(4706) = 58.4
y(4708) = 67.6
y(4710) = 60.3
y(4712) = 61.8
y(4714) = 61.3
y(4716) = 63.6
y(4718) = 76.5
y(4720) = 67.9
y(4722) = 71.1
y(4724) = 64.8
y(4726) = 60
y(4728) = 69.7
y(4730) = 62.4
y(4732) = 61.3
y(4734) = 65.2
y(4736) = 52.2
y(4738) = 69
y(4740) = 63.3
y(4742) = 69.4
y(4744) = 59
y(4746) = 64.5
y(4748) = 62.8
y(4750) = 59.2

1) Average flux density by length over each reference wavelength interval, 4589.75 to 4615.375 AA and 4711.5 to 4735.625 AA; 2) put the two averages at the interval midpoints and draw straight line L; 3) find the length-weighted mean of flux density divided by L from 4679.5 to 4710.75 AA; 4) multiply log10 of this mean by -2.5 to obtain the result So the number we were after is 0.08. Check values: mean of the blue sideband 58.5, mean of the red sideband 65.2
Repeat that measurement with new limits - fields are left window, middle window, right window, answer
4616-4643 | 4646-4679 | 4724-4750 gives 0.06 mag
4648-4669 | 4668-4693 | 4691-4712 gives 0.01 mag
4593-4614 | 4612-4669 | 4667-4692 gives -0.11 mag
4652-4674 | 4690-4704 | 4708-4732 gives 0.10 mag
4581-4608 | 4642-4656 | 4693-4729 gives 0.03 mag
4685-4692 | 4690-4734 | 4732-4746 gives -0.03 mag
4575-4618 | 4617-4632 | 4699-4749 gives -0.13 mag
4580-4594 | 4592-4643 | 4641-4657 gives -0.02 mag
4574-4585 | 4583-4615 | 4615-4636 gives 0.13 mag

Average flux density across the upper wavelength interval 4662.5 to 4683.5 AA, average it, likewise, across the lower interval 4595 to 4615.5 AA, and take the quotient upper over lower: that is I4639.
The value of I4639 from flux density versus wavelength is 1.1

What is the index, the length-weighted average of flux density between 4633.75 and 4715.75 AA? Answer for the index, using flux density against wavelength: 61.4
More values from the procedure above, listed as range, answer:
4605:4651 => 64.7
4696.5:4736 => 63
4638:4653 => 61.1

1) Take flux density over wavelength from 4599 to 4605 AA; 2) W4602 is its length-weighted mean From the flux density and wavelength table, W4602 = 41.1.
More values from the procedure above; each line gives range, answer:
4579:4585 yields 65.8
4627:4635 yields 64.9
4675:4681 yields 62.6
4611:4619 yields 67.6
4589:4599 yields 70.4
